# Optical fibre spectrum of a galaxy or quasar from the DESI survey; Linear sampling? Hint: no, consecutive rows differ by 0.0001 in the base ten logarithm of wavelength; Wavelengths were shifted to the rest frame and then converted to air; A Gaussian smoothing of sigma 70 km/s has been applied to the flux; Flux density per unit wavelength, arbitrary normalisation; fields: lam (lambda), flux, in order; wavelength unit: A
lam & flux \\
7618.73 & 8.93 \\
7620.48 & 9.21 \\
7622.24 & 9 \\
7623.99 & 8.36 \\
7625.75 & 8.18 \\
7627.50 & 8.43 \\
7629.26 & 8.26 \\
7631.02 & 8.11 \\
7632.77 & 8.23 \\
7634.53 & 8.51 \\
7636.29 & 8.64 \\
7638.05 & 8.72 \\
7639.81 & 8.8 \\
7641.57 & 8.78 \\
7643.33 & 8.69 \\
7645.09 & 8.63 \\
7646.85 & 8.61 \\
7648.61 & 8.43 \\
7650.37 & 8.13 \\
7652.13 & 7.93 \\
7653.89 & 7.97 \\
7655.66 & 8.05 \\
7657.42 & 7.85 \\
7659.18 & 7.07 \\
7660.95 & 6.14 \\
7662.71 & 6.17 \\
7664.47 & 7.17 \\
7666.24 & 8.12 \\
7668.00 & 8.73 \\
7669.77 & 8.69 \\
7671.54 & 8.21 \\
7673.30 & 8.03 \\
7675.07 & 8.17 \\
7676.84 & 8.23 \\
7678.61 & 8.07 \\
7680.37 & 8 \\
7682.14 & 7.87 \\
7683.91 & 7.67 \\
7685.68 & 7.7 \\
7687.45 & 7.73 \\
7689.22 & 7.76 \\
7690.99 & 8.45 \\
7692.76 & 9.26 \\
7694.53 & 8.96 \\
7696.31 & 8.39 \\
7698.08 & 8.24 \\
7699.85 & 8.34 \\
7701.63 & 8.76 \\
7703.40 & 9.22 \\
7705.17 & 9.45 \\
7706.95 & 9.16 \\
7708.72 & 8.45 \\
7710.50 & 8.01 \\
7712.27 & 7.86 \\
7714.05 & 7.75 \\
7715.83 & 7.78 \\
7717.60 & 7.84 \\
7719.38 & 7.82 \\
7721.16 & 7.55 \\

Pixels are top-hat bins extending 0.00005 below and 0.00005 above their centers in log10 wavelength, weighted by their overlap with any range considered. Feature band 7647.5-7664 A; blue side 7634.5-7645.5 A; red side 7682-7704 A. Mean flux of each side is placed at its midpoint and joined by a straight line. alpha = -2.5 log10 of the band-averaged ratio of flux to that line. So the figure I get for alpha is 0.142 mag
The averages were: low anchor 8.69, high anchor 8.34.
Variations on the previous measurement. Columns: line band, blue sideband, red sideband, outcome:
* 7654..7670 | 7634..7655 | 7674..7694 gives 0.11 mag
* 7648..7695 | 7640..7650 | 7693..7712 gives 0.09 mag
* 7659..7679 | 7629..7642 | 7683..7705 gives 0.09 mag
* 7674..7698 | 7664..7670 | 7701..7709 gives 0.06 mag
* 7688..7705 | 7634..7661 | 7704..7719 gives -0.04 mag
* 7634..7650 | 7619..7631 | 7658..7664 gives -0.14 mag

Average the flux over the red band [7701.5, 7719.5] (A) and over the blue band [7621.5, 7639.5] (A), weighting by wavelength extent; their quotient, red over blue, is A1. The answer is 0.99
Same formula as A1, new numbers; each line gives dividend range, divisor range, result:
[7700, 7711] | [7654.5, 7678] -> 1.14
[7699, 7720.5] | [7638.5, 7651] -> 0.97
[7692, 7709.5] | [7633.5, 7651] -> 1.03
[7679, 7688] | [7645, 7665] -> 1.02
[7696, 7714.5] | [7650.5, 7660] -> 1.09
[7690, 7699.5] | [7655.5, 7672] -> 1.14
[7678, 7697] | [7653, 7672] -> 1.07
